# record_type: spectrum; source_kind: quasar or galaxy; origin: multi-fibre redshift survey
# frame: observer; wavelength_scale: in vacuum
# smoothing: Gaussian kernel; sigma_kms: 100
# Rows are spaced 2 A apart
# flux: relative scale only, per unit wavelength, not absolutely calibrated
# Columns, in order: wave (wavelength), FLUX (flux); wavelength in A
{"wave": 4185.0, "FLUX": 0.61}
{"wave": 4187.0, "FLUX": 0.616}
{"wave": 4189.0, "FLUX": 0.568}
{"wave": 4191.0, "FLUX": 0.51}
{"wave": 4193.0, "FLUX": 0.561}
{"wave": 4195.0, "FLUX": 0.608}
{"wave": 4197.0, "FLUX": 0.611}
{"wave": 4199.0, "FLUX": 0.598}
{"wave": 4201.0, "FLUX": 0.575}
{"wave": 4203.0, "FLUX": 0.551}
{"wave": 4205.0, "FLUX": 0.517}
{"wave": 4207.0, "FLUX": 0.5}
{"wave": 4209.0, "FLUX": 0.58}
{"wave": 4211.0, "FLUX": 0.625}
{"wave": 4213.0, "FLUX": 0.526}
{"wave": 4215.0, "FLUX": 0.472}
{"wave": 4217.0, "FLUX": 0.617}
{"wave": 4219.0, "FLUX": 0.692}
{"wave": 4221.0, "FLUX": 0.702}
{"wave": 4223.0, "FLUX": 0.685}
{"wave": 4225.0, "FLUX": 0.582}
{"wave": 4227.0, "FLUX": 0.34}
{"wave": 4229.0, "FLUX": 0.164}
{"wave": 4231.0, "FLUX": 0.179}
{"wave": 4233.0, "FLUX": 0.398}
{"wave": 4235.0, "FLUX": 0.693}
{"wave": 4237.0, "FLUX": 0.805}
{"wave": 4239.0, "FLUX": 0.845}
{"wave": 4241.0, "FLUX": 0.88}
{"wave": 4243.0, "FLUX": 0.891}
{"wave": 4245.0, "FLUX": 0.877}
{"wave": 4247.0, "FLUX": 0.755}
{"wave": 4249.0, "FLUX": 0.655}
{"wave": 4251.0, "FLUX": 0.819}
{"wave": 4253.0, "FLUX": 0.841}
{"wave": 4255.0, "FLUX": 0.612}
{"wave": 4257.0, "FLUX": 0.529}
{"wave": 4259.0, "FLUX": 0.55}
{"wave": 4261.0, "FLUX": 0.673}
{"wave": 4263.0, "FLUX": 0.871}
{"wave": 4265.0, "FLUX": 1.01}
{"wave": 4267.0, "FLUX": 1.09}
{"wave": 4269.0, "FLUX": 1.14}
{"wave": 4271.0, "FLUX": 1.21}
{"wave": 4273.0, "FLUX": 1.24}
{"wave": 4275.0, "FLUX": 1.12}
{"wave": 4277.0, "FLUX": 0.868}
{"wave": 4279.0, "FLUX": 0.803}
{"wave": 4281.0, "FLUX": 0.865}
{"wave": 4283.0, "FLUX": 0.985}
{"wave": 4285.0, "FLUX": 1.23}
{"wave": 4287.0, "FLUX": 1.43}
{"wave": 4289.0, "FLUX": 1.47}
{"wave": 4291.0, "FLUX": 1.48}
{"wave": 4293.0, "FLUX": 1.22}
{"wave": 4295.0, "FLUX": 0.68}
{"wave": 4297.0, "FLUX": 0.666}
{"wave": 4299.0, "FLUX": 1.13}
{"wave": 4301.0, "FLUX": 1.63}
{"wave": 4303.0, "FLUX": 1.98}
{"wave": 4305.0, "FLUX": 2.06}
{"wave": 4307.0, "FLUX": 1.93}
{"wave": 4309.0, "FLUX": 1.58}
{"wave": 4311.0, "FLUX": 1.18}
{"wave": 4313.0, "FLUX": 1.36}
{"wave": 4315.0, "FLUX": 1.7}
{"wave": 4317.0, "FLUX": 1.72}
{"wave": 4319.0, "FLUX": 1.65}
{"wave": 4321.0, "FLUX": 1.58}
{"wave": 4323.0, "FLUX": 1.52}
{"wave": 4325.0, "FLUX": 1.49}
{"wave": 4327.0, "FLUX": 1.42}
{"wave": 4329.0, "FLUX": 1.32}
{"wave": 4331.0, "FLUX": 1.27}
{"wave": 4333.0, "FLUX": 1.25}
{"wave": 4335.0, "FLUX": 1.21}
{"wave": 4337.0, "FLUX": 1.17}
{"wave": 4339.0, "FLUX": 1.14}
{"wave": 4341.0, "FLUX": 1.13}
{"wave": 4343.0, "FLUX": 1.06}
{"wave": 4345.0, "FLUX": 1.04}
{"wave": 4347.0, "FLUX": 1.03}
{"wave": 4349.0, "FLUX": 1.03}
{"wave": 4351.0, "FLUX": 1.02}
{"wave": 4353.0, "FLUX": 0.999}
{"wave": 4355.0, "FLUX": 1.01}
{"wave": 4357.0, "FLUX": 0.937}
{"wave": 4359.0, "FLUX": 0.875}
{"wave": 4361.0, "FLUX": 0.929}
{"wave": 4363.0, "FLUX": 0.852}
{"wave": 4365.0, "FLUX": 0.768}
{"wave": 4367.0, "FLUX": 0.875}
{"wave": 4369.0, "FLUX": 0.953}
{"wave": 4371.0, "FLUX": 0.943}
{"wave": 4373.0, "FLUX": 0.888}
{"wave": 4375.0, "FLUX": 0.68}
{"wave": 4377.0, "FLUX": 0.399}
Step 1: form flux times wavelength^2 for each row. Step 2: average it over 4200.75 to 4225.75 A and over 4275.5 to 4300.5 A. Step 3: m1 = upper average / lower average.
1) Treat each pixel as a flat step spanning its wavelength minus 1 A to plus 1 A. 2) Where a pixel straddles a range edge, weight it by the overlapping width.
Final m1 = 1.91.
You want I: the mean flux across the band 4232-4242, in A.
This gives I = 0.724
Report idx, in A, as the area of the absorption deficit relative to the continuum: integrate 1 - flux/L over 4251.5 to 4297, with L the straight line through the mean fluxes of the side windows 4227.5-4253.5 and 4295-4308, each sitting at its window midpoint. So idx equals 5.7 A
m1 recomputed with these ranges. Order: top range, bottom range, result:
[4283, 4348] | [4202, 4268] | 2.16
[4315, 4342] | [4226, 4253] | 2.23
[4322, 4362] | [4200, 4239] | 2.22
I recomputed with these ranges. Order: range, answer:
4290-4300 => 1.04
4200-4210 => 0.545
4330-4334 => 1.26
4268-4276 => 1.18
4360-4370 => 0.875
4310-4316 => 1.41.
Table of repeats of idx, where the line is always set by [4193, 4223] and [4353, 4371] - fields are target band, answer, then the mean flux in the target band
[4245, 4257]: -1.0 A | 0.731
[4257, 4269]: -2.3 A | 0.838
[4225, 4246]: 1.4 A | 0.606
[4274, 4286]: -3.9 A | 0.979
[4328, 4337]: -4.3 A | 1.25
